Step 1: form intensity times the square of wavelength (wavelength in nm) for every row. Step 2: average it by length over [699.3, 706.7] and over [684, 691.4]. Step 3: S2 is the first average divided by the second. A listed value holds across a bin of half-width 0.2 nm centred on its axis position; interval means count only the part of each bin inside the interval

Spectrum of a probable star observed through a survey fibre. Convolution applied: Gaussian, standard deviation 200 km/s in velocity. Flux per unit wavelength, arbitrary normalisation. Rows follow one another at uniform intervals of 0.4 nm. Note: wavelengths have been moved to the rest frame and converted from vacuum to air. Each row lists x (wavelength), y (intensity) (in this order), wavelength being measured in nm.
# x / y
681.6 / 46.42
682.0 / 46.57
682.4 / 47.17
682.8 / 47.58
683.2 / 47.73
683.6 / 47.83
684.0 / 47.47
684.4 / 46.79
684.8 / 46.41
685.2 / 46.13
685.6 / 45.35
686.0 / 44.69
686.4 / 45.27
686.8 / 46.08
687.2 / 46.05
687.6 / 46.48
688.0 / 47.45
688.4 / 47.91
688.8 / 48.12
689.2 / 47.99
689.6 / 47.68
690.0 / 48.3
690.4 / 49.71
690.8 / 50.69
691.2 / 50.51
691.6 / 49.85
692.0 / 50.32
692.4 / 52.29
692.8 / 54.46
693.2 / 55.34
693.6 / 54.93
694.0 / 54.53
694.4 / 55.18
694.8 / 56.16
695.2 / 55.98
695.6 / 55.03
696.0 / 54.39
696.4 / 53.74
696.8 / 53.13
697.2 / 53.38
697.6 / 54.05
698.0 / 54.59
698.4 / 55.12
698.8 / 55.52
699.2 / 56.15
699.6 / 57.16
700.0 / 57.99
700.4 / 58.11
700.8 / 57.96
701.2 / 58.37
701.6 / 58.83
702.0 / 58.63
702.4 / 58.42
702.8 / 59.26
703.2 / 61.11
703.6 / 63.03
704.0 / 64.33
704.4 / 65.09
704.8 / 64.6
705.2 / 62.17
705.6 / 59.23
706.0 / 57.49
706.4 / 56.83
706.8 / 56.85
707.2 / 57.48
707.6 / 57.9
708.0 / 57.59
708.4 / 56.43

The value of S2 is 1.3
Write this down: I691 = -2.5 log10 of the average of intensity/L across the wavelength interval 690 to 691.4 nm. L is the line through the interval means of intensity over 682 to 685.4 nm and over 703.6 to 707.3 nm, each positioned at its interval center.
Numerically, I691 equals 0.03 mag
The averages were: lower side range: 47.1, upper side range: 60.7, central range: 50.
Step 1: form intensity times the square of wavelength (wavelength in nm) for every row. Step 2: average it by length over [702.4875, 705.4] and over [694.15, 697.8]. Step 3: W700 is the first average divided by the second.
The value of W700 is 1.2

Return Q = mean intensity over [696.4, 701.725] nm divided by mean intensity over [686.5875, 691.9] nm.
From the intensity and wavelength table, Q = 1.16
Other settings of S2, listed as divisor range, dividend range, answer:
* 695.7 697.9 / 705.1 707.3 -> 1.11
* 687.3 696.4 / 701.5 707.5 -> 1.21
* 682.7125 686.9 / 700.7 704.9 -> 1.38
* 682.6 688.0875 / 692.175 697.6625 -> 1.20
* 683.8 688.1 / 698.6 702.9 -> 1.31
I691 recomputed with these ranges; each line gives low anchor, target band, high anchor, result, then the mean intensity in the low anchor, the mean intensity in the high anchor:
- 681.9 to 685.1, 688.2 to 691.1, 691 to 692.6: 0.02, 47.2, 50.7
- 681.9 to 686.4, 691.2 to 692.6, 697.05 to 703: 0.02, 46.6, 56.9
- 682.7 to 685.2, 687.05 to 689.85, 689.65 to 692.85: 0.04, 47.2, 50.4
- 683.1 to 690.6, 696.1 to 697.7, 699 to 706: 0.03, 47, 60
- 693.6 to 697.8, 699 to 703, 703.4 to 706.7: 0.01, 54.6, 61.5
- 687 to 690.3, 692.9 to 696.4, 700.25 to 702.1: -0.05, 47.6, 58.4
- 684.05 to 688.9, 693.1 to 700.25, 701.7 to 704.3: 0.00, 46.4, 60.9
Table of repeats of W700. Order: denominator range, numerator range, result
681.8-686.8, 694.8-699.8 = 1.22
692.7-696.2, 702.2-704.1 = 1.14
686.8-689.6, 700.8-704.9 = 1.34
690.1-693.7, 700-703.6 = 1.17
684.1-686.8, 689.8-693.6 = 1.14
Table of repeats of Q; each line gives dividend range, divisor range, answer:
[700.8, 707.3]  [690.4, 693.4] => 1.16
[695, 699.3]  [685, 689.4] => 1.17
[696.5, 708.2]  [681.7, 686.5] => 1.25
